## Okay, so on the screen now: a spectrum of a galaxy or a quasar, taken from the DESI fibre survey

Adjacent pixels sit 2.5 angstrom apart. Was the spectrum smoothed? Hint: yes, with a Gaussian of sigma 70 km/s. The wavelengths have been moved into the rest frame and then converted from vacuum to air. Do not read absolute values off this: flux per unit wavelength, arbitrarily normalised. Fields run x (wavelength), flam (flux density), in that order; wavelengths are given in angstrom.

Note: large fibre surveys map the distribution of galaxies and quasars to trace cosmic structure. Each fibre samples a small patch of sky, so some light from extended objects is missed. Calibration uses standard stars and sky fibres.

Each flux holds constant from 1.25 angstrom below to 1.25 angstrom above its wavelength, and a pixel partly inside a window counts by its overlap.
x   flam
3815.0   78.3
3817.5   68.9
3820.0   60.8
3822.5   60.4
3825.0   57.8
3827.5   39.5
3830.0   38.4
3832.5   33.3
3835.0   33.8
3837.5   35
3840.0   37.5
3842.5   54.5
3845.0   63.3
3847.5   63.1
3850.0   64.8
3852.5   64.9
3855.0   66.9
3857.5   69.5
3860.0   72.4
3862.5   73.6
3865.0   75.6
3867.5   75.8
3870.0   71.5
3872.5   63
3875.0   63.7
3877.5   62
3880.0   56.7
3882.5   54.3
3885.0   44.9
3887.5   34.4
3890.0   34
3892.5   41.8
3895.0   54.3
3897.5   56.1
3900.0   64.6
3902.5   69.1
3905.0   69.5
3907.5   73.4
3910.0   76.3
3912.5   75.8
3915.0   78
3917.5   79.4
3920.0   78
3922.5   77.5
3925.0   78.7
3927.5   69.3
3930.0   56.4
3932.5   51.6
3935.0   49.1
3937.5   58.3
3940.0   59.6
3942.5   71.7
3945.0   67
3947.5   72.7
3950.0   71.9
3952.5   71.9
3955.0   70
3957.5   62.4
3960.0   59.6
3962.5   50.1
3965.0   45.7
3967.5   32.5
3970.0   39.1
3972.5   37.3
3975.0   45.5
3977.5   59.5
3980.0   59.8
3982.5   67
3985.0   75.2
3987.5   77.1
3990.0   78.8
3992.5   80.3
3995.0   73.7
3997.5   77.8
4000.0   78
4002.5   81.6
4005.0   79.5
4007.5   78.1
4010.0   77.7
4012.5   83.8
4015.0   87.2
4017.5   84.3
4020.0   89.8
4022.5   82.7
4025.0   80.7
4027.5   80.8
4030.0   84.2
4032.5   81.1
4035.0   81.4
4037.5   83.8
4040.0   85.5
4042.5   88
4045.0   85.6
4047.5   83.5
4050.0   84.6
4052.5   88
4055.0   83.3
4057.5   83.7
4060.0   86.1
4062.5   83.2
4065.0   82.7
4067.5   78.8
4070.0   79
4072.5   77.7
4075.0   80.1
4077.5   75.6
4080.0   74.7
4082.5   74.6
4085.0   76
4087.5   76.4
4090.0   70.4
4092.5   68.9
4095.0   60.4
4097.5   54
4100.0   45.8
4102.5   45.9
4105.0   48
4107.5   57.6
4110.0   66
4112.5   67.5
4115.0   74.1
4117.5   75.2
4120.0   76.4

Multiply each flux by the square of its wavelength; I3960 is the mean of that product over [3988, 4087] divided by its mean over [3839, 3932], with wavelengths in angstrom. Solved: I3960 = 1.4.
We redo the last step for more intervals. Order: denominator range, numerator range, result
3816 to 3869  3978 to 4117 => 1.46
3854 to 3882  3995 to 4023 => 1.29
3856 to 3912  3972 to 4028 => 1.29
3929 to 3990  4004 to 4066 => 1.47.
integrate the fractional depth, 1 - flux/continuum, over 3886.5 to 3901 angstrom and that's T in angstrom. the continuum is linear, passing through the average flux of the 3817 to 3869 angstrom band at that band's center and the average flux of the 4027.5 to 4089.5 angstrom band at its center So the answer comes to 3.62 angstrom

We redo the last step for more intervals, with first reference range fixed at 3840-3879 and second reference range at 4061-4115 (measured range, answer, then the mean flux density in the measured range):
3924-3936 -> 1.1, 60.9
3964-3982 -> 5.6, 46.5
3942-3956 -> -0.8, 70.8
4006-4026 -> -4.4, 83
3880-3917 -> 4.0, 59.4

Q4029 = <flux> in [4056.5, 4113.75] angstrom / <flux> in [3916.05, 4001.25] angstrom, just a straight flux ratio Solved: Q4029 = 1.09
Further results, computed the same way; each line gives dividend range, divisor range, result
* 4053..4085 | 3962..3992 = 1.42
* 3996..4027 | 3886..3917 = 1.34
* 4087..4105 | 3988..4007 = 0.75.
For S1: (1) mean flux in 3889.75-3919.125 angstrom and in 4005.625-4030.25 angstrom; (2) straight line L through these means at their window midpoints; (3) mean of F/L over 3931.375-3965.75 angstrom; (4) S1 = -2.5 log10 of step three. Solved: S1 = 0.169 mag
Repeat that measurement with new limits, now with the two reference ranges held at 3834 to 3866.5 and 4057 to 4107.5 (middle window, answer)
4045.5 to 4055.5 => -0.22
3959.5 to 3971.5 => 0.42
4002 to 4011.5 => -0.18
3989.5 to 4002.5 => -0.17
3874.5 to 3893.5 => 0.26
